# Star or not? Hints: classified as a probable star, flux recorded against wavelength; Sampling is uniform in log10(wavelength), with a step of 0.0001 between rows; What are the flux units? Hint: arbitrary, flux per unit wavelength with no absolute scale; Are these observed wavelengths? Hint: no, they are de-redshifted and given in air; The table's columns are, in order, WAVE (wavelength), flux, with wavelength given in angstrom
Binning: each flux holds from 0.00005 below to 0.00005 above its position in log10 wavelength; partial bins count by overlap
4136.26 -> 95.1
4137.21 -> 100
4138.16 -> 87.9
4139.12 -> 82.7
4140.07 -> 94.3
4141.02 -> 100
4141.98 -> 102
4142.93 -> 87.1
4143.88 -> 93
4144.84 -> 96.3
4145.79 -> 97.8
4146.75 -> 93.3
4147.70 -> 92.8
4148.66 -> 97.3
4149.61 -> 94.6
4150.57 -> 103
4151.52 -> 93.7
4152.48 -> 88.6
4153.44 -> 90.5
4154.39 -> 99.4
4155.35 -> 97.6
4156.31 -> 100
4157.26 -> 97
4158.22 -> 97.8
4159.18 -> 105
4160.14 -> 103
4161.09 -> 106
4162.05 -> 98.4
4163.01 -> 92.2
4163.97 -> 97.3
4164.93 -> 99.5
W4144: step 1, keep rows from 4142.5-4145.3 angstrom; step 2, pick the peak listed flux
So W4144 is 96.3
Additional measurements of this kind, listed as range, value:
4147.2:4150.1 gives 97.3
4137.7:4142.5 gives 102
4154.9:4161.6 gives 106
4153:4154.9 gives 99.4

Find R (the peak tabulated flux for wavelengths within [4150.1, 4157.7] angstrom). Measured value 103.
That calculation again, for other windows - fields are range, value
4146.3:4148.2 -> 93.3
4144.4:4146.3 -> 97.8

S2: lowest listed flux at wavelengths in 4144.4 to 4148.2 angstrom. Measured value 92.8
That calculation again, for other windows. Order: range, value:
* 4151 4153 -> 88.6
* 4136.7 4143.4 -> 82.7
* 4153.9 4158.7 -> 97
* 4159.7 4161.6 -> 103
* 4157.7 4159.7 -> 97.8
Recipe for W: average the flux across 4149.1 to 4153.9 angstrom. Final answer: 94.1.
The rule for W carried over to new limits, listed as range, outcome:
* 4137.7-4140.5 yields 88.1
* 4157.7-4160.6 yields 102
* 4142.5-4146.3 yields 93.6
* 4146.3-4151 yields 96.2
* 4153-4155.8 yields 96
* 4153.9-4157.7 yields 98.7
